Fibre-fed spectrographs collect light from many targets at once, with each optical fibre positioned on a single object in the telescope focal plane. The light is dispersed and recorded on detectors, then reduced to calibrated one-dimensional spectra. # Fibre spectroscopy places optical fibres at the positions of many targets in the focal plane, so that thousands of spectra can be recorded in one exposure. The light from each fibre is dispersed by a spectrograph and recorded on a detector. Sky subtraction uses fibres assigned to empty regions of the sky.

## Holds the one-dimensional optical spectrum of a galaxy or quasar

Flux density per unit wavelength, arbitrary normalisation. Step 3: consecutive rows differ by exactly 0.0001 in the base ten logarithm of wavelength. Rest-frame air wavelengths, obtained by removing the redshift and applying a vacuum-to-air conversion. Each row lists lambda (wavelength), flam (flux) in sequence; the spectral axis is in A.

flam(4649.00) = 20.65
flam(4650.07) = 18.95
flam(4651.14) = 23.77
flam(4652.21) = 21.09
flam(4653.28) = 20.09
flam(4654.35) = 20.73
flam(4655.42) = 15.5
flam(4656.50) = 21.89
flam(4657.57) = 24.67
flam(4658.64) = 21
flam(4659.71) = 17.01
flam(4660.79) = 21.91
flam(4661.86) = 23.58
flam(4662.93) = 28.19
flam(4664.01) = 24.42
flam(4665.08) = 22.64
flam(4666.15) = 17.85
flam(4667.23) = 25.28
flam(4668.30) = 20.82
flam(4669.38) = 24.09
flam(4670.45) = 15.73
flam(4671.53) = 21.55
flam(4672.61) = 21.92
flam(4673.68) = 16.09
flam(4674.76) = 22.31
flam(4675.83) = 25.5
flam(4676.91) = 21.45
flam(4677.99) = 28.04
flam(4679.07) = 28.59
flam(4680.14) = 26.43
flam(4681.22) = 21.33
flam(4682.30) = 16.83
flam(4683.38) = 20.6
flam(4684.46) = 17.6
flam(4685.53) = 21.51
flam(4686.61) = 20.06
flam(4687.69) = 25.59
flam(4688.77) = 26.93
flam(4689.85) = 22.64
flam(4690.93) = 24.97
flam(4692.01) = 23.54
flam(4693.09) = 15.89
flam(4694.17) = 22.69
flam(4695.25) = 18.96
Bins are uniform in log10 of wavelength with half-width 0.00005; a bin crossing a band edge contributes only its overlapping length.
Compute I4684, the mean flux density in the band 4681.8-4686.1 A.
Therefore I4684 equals 19.2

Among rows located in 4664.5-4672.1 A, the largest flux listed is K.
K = 25.28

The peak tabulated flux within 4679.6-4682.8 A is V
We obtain 26.43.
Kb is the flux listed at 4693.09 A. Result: 15.89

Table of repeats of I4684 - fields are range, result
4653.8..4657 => 19.3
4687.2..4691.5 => 25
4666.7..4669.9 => 23.4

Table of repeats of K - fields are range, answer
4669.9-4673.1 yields 21.92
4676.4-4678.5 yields 28.04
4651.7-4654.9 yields 21.09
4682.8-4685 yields 20.6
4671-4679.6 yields 28.59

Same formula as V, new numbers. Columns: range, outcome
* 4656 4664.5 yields 28.19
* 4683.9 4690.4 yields 26.93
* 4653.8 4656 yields 20.73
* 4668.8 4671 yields 24.09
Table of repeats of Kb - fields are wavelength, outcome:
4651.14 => 23.77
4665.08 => 22.64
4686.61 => 20.06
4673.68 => 16.09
